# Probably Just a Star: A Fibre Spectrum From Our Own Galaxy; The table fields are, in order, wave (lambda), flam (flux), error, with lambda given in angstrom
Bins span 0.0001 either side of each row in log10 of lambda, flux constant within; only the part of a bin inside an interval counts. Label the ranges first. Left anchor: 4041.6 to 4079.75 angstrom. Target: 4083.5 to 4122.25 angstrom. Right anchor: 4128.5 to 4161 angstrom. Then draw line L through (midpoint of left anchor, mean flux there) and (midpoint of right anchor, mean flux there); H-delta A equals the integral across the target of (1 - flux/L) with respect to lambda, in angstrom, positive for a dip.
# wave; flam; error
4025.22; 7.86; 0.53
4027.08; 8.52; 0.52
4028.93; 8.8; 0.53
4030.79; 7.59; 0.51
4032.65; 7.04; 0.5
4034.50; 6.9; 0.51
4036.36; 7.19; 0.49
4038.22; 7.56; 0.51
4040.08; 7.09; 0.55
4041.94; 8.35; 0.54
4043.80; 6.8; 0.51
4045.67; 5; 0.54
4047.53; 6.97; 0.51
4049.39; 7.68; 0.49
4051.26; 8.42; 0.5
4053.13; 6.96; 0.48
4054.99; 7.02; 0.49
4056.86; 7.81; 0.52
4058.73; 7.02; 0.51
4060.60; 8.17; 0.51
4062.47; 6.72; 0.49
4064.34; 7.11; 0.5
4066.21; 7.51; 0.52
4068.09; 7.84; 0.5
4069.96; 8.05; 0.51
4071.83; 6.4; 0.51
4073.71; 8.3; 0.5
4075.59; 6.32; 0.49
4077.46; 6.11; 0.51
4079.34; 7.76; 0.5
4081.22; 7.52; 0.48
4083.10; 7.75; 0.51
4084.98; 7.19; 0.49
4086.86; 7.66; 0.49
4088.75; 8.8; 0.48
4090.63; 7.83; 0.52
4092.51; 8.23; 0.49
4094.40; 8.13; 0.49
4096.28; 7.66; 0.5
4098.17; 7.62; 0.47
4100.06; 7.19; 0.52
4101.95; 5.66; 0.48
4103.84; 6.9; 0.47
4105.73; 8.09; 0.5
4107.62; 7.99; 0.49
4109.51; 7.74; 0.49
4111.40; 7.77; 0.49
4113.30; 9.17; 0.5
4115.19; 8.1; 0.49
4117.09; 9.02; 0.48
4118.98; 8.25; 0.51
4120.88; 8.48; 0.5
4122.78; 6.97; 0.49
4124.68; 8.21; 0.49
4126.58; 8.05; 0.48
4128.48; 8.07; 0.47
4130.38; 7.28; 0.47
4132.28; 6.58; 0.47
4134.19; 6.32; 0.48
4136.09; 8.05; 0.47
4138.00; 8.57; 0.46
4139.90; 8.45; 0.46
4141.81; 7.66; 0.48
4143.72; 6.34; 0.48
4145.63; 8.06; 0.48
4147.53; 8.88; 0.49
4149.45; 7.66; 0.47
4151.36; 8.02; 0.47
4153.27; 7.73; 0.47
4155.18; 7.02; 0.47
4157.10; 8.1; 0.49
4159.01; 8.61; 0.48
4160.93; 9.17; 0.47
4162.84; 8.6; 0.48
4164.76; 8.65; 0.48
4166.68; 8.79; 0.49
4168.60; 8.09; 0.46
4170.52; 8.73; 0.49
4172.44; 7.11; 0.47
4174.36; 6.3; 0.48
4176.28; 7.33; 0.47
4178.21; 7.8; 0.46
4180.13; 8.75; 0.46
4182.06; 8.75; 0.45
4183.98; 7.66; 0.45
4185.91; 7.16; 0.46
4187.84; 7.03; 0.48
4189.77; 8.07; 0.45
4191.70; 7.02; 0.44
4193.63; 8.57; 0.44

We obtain -1.9 angstrom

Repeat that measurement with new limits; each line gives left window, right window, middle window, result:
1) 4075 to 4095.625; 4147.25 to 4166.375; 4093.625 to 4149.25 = 1.1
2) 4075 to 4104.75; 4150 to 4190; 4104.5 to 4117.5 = -1.1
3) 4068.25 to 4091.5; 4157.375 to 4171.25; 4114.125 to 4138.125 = 0.8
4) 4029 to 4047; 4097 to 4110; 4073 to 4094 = -1.0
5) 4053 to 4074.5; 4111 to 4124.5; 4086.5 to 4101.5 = 0.1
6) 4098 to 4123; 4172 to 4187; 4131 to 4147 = 0.4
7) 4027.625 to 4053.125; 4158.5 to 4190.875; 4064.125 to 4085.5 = 0.5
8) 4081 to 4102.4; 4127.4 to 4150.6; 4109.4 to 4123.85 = -1.0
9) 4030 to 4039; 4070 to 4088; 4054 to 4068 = -0.2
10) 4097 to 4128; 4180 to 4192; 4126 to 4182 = -0.9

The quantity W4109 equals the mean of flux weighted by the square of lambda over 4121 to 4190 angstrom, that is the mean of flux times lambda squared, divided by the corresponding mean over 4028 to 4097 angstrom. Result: 1.10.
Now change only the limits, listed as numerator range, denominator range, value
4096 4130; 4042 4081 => 1.11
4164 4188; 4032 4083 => 1.15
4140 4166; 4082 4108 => 1.09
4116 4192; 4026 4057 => 1.13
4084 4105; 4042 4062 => 1.07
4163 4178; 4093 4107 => 1.11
